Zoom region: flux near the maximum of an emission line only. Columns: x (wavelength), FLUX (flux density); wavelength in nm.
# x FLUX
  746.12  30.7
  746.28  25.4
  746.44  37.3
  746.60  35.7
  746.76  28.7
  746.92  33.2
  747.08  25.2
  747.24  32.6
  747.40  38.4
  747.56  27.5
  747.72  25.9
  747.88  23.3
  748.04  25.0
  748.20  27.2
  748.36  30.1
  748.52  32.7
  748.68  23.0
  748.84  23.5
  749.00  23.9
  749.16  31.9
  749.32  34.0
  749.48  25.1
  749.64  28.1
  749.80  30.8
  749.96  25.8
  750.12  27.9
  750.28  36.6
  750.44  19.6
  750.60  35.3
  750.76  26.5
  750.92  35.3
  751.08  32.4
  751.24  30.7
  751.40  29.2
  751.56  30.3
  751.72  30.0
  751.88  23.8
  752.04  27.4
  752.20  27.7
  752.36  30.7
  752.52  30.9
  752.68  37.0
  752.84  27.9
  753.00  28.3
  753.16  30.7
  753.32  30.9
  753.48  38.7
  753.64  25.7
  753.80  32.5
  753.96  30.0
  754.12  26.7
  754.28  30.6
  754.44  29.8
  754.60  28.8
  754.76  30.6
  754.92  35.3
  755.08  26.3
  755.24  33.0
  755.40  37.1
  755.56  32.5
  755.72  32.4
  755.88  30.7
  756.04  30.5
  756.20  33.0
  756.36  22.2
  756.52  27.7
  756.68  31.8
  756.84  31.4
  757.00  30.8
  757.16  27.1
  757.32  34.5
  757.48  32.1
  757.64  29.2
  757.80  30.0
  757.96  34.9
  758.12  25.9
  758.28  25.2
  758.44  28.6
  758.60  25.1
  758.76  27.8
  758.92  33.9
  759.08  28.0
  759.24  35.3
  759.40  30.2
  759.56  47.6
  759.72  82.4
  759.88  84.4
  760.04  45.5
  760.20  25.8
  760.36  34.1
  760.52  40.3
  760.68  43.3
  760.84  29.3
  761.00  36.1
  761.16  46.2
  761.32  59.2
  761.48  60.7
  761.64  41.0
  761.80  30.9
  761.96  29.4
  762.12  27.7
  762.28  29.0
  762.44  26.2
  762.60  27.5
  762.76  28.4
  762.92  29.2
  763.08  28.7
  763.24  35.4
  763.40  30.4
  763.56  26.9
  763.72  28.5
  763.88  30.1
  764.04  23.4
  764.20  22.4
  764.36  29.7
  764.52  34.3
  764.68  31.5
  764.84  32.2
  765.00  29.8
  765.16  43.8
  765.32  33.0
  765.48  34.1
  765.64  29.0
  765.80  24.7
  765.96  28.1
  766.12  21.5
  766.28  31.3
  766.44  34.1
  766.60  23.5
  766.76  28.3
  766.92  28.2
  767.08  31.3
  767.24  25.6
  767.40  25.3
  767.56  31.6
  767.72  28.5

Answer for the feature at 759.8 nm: [S II] 6716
